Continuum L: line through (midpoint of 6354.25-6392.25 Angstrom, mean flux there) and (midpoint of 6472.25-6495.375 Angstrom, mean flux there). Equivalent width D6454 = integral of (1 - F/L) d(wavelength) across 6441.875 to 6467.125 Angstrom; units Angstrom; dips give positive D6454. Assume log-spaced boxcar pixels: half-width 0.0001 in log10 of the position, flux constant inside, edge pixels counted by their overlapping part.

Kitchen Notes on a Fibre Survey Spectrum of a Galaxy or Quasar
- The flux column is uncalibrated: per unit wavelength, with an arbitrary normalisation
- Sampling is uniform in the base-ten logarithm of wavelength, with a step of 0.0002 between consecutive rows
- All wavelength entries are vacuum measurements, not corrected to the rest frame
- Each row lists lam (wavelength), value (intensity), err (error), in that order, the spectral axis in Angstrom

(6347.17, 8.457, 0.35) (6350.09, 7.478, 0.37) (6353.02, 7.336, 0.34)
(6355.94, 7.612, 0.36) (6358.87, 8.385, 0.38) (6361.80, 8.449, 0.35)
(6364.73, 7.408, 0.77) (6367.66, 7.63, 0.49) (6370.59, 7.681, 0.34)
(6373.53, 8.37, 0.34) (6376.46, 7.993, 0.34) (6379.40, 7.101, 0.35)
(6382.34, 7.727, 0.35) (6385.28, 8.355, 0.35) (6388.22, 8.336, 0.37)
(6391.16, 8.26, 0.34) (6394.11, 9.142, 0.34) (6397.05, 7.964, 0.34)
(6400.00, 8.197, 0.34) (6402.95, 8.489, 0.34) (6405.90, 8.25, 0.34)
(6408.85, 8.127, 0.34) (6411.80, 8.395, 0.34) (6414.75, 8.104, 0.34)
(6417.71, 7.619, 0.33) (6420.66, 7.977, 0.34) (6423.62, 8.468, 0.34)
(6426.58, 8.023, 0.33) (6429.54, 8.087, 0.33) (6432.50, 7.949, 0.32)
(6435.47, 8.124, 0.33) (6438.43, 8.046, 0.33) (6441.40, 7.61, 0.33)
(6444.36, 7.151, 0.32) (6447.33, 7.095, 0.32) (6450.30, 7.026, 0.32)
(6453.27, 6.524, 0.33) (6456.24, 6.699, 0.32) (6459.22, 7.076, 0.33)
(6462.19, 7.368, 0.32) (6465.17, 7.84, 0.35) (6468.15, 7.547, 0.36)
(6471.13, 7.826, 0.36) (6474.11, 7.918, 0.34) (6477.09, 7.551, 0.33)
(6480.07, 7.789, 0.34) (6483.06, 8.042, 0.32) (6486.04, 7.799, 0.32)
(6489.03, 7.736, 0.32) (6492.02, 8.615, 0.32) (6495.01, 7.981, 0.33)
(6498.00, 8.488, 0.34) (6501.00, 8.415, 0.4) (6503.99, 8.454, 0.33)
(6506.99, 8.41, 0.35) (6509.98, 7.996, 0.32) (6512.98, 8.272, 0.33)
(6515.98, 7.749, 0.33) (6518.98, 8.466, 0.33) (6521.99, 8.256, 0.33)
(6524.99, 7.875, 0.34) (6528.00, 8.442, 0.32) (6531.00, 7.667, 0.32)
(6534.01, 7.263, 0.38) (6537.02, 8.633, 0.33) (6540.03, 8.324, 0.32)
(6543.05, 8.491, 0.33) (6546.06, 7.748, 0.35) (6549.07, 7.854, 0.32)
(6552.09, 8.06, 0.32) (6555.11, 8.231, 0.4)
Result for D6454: 2.6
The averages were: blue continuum 7.94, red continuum 7.93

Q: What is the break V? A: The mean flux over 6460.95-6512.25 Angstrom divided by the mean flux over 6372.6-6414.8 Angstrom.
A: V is 1.0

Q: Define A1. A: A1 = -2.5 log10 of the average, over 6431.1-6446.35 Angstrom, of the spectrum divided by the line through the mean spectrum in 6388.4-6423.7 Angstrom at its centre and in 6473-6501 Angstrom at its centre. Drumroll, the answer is 0.05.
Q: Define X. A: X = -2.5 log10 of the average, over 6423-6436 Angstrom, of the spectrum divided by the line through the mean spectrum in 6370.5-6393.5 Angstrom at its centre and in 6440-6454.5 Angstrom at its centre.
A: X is -0.106 mag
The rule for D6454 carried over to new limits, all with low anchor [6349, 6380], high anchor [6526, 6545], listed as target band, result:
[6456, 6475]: 1.1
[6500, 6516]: -0.4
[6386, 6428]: -2.0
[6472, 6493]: 0.3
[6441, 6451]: 0.9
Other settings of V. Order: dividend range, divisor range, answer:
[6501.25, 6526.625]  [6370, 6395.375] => 1.01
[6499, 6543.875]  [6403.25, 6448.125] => 1.03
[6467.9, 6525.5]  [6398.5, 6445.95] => 1.00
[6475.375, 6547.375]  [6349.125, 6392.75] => 1.03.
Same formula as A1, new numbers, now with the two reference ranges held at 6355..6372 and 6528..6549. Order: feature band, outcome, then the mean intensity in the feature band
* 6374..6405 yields -0.04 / 8.16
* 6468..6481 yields 0.03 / 7.75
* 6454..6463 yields 0.14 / 6.98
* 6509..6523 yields -0.02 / 8.15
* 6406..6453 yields 0.01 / 7.83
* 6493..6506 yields -0.05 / 8.35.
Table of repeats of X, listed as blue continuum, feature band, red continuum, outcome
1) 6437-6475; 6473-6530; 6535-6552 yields -0.05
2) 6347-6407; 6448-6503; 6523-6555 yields 0.05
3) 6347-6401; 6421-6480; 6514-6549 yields 0.06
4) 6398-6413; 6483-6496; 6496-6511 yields 0.04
